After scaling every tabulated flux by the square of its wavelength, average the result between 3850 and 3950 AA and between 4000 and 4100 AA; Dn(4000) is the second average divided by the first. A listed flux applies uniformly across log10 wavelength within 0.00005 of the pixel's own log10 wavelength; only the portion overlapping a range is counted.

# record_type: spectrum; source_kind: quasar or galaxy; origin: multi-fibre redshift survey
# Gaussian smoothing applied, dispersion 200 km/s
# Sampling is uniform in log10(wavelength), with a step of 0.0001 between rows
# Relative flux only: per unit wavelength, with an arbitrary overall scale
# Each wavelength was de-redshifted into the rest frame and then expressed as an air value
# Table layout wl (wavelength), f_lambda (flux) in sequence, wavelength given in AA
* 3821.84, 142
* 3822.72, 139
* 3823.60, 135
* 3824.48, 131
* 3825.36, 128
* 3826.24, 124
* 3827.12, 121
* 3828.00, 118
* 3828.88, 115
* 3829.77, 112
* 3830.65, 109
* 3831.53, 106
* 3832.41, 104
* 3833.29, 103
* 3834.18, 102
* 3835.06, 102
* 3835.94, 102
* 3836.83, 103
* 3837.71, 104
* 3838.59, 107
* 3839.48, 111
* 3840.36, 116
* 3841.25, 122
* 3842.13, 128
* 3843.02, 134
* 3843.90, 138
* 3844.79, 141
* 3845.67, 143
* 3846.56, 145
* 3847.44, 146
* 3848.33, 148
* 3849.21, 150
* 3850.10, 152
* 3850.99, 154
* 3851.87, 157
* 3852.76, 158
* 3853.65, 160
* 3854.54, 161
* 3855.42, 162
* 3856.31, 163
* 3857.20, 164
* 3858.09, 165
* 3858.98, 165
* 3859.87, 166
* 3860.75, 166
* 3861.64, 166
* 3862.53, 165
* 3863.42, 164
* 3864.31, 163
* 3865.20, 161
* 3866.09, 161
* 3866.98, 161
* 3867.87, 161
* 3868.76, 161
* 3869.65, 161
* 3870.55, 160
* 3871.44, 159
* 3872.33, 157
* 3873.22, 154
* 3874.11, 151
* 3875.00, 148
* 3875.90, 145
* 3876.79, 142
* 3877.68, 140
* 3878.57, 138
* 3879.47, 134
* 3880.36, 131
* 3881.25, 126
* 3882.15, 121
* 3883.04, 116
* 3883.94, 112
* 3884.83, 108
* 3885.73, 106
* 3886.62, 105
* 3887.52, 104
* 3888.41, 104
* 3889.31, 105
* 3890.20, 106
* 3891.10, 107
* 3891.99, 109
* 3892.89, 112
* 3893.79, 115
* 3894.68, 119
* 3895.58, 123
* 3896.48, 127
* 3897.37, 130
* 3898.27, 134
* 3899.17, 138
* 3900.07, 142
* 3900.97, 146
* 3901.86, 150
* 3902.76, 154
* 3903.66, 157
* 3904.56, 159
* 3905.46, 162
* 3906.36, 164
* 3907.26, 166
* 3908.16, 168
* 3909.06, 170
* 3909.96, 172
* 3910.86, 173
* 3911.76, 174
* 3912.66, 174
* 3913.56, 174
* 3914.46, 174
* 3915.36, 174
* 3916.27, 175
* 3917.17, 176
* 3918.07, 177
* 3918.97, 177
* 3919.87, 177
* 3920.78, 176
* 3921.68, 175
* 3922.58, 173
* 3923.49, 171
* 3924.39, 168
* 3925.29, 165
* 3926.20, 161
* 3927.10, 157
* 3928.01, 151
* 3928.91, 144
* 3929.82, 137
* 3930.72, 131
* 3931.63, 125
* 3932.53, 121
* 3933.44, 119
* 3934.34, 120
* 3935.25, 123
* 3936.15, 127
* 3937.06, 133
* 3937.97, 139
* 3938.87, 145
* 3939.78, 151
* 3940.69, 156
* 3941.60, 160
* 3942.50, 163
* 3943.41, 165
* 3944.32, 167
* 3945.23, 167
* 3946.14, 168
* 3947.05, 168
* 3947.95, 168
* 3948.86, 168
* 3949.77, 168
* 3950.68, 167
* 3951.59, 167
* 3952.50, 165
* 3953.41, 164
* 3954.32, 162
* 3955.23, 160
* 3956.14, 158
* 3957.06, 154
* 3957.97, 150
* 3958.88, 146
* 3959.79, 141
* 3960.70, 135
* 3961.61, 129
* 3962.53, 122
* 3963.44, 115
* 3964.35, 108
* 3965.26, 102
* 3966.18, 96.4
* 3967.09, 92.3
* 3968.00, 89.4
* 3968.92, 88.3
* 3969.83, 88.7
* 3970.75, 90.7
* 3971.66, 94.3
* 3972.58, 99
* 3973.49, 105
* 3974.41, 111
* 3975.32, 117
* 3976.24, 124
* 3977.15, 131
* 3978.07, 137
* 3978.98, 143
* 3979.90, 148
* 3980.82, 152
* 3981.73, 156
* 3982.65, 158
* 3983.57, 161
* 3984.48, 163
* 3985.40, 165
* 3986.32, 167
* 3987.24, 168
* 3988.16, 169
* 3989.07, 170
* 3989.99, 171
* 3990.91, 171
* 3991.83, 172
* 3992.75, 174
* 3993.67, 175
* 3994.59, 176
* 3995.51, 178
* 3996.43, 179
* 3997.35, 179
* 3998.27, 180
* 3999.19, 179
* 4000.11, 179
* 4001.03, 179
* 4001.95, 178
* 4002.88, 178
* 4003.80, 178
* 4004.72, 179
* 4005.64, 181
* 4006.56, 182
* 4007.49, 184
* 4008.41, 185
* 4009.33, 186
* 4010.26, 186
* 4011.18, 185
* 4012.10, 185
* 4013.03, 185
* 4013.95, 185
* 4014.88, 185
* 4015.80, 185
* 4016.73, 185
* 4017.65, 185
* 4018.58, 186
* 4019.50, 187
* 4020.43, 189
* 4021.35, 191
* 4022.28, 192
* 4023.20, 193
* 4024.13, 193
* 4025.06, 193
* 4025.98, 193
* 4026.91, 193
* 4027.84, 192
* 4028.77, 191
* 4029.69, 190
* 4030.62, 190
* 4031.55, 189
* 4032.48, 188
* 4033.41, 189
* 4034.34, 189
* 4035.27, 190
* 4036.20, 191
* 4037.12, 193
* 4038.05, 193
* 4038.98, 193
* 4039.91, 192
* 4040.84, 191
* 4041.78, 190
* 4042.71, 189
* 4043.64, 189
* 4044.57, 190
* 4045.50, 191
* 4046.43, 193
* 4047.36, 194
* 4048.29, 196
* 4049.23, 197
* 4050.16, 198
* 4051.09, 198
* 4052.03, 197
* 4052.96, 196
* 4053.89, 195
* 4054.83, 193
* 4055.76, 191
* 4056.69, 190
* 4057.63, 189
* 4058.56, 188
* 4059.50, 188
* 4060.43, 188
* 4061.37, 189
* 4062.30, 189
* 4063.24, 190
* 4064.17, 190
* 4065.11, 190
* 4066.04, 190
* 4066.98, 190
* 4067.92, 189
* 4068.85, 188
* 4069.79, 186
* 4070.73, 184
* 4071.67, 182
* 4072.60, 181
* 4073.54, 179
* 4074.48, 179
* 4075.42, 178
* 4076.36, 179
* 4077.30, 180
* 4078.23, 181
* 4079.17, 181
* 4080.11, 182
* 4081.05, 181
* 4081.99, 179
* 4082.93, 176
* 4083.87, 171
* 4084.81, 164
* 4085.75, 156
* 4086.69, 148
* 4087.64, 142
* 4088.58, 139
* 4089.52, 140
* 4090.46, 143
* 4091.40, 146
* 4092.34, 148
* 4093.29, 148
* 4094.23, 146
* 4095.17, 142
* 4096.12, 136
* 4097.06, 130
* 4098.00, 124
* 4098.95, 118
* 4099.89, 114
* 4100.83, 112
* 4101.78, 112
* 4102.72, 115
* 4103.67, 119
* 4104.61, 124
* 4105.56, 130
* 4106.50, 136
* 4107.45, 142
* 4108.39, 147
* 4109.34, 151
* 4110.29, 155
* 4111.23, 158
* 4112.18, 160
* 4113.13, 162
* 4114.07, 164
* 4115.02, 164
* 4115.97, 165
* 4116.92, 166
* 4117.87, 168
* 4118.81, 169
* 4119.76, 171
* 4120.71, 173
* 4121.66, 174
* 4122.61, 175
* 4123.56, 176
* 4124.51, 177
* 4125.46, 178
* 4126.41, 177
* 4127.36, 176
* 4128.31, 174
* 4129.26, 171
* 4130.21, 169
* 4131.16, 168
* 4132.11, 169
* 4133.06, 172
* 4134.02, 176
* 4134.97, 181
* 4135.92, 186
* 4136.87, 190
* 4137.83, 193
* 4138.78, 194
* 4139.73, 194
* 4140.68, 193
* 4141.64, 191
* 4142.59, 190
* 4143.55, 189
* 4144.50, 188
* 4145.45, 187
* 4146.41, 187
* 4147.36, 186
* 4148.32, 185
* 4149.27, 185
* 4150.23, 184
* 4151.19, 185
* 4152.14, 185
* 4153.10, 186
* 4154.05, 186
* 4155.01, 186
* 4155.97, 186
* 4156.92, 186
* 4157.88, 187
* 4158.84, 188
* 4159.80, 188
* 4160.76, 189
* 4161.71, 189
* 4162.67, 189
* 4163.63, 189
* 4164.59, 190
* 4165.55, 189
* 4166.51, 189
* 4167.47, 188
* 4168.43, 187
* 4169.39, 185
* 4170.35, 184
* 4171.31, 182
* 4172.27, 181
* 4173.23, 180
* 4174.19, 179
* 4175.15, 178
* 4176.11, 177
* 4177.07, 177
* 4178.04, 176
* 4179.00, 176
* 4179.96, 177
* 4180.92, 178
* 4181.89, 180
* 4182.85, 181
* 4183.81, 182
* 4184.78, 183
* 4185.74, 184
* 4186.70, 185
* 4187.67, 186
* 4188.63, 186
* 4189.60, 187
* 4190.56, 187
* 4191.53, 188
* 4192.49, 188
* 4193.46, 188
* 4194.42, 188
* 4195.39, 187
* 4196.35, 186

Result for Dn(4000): 1.3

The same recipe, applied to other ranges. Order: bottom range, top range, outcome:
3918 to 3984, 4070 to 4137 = 1.21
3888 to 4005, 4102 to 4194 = 1.31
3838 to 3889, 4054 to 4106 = 1.27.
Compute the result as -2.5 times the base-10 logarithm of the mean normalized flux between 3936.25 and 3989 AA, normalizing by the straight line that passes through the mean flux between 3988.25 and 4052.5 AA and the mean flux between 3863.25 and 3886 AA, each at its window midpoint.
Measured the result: 0.20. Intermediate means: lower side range 144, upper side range 186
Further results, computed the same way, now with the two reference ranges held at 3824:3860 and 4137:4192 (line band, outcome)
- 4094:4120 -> 0.23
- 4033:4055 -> -0.16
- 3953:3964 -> 0.05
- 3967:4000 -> 0.07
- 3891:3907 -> 0.04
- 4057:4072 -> -0.12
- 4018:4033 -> -0.17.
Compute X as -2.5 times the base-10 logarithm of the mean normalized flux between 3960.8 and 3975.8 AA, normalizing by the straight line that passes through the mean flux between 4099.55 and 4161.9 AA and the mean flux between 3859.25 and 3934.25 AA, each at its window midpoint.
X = 0.43 mag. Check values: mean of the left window 148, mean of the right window 171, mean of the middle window 104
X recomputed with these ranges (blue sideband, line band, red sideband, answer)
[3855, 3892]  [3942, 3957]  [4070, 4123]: -0.128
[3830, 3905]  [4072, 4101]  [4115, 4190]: 0.100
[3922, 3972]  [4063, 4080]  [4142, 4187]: -0.113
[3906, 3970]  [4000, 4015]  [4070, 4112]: -0.202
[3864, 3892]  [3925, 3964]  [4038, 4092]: 0.022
